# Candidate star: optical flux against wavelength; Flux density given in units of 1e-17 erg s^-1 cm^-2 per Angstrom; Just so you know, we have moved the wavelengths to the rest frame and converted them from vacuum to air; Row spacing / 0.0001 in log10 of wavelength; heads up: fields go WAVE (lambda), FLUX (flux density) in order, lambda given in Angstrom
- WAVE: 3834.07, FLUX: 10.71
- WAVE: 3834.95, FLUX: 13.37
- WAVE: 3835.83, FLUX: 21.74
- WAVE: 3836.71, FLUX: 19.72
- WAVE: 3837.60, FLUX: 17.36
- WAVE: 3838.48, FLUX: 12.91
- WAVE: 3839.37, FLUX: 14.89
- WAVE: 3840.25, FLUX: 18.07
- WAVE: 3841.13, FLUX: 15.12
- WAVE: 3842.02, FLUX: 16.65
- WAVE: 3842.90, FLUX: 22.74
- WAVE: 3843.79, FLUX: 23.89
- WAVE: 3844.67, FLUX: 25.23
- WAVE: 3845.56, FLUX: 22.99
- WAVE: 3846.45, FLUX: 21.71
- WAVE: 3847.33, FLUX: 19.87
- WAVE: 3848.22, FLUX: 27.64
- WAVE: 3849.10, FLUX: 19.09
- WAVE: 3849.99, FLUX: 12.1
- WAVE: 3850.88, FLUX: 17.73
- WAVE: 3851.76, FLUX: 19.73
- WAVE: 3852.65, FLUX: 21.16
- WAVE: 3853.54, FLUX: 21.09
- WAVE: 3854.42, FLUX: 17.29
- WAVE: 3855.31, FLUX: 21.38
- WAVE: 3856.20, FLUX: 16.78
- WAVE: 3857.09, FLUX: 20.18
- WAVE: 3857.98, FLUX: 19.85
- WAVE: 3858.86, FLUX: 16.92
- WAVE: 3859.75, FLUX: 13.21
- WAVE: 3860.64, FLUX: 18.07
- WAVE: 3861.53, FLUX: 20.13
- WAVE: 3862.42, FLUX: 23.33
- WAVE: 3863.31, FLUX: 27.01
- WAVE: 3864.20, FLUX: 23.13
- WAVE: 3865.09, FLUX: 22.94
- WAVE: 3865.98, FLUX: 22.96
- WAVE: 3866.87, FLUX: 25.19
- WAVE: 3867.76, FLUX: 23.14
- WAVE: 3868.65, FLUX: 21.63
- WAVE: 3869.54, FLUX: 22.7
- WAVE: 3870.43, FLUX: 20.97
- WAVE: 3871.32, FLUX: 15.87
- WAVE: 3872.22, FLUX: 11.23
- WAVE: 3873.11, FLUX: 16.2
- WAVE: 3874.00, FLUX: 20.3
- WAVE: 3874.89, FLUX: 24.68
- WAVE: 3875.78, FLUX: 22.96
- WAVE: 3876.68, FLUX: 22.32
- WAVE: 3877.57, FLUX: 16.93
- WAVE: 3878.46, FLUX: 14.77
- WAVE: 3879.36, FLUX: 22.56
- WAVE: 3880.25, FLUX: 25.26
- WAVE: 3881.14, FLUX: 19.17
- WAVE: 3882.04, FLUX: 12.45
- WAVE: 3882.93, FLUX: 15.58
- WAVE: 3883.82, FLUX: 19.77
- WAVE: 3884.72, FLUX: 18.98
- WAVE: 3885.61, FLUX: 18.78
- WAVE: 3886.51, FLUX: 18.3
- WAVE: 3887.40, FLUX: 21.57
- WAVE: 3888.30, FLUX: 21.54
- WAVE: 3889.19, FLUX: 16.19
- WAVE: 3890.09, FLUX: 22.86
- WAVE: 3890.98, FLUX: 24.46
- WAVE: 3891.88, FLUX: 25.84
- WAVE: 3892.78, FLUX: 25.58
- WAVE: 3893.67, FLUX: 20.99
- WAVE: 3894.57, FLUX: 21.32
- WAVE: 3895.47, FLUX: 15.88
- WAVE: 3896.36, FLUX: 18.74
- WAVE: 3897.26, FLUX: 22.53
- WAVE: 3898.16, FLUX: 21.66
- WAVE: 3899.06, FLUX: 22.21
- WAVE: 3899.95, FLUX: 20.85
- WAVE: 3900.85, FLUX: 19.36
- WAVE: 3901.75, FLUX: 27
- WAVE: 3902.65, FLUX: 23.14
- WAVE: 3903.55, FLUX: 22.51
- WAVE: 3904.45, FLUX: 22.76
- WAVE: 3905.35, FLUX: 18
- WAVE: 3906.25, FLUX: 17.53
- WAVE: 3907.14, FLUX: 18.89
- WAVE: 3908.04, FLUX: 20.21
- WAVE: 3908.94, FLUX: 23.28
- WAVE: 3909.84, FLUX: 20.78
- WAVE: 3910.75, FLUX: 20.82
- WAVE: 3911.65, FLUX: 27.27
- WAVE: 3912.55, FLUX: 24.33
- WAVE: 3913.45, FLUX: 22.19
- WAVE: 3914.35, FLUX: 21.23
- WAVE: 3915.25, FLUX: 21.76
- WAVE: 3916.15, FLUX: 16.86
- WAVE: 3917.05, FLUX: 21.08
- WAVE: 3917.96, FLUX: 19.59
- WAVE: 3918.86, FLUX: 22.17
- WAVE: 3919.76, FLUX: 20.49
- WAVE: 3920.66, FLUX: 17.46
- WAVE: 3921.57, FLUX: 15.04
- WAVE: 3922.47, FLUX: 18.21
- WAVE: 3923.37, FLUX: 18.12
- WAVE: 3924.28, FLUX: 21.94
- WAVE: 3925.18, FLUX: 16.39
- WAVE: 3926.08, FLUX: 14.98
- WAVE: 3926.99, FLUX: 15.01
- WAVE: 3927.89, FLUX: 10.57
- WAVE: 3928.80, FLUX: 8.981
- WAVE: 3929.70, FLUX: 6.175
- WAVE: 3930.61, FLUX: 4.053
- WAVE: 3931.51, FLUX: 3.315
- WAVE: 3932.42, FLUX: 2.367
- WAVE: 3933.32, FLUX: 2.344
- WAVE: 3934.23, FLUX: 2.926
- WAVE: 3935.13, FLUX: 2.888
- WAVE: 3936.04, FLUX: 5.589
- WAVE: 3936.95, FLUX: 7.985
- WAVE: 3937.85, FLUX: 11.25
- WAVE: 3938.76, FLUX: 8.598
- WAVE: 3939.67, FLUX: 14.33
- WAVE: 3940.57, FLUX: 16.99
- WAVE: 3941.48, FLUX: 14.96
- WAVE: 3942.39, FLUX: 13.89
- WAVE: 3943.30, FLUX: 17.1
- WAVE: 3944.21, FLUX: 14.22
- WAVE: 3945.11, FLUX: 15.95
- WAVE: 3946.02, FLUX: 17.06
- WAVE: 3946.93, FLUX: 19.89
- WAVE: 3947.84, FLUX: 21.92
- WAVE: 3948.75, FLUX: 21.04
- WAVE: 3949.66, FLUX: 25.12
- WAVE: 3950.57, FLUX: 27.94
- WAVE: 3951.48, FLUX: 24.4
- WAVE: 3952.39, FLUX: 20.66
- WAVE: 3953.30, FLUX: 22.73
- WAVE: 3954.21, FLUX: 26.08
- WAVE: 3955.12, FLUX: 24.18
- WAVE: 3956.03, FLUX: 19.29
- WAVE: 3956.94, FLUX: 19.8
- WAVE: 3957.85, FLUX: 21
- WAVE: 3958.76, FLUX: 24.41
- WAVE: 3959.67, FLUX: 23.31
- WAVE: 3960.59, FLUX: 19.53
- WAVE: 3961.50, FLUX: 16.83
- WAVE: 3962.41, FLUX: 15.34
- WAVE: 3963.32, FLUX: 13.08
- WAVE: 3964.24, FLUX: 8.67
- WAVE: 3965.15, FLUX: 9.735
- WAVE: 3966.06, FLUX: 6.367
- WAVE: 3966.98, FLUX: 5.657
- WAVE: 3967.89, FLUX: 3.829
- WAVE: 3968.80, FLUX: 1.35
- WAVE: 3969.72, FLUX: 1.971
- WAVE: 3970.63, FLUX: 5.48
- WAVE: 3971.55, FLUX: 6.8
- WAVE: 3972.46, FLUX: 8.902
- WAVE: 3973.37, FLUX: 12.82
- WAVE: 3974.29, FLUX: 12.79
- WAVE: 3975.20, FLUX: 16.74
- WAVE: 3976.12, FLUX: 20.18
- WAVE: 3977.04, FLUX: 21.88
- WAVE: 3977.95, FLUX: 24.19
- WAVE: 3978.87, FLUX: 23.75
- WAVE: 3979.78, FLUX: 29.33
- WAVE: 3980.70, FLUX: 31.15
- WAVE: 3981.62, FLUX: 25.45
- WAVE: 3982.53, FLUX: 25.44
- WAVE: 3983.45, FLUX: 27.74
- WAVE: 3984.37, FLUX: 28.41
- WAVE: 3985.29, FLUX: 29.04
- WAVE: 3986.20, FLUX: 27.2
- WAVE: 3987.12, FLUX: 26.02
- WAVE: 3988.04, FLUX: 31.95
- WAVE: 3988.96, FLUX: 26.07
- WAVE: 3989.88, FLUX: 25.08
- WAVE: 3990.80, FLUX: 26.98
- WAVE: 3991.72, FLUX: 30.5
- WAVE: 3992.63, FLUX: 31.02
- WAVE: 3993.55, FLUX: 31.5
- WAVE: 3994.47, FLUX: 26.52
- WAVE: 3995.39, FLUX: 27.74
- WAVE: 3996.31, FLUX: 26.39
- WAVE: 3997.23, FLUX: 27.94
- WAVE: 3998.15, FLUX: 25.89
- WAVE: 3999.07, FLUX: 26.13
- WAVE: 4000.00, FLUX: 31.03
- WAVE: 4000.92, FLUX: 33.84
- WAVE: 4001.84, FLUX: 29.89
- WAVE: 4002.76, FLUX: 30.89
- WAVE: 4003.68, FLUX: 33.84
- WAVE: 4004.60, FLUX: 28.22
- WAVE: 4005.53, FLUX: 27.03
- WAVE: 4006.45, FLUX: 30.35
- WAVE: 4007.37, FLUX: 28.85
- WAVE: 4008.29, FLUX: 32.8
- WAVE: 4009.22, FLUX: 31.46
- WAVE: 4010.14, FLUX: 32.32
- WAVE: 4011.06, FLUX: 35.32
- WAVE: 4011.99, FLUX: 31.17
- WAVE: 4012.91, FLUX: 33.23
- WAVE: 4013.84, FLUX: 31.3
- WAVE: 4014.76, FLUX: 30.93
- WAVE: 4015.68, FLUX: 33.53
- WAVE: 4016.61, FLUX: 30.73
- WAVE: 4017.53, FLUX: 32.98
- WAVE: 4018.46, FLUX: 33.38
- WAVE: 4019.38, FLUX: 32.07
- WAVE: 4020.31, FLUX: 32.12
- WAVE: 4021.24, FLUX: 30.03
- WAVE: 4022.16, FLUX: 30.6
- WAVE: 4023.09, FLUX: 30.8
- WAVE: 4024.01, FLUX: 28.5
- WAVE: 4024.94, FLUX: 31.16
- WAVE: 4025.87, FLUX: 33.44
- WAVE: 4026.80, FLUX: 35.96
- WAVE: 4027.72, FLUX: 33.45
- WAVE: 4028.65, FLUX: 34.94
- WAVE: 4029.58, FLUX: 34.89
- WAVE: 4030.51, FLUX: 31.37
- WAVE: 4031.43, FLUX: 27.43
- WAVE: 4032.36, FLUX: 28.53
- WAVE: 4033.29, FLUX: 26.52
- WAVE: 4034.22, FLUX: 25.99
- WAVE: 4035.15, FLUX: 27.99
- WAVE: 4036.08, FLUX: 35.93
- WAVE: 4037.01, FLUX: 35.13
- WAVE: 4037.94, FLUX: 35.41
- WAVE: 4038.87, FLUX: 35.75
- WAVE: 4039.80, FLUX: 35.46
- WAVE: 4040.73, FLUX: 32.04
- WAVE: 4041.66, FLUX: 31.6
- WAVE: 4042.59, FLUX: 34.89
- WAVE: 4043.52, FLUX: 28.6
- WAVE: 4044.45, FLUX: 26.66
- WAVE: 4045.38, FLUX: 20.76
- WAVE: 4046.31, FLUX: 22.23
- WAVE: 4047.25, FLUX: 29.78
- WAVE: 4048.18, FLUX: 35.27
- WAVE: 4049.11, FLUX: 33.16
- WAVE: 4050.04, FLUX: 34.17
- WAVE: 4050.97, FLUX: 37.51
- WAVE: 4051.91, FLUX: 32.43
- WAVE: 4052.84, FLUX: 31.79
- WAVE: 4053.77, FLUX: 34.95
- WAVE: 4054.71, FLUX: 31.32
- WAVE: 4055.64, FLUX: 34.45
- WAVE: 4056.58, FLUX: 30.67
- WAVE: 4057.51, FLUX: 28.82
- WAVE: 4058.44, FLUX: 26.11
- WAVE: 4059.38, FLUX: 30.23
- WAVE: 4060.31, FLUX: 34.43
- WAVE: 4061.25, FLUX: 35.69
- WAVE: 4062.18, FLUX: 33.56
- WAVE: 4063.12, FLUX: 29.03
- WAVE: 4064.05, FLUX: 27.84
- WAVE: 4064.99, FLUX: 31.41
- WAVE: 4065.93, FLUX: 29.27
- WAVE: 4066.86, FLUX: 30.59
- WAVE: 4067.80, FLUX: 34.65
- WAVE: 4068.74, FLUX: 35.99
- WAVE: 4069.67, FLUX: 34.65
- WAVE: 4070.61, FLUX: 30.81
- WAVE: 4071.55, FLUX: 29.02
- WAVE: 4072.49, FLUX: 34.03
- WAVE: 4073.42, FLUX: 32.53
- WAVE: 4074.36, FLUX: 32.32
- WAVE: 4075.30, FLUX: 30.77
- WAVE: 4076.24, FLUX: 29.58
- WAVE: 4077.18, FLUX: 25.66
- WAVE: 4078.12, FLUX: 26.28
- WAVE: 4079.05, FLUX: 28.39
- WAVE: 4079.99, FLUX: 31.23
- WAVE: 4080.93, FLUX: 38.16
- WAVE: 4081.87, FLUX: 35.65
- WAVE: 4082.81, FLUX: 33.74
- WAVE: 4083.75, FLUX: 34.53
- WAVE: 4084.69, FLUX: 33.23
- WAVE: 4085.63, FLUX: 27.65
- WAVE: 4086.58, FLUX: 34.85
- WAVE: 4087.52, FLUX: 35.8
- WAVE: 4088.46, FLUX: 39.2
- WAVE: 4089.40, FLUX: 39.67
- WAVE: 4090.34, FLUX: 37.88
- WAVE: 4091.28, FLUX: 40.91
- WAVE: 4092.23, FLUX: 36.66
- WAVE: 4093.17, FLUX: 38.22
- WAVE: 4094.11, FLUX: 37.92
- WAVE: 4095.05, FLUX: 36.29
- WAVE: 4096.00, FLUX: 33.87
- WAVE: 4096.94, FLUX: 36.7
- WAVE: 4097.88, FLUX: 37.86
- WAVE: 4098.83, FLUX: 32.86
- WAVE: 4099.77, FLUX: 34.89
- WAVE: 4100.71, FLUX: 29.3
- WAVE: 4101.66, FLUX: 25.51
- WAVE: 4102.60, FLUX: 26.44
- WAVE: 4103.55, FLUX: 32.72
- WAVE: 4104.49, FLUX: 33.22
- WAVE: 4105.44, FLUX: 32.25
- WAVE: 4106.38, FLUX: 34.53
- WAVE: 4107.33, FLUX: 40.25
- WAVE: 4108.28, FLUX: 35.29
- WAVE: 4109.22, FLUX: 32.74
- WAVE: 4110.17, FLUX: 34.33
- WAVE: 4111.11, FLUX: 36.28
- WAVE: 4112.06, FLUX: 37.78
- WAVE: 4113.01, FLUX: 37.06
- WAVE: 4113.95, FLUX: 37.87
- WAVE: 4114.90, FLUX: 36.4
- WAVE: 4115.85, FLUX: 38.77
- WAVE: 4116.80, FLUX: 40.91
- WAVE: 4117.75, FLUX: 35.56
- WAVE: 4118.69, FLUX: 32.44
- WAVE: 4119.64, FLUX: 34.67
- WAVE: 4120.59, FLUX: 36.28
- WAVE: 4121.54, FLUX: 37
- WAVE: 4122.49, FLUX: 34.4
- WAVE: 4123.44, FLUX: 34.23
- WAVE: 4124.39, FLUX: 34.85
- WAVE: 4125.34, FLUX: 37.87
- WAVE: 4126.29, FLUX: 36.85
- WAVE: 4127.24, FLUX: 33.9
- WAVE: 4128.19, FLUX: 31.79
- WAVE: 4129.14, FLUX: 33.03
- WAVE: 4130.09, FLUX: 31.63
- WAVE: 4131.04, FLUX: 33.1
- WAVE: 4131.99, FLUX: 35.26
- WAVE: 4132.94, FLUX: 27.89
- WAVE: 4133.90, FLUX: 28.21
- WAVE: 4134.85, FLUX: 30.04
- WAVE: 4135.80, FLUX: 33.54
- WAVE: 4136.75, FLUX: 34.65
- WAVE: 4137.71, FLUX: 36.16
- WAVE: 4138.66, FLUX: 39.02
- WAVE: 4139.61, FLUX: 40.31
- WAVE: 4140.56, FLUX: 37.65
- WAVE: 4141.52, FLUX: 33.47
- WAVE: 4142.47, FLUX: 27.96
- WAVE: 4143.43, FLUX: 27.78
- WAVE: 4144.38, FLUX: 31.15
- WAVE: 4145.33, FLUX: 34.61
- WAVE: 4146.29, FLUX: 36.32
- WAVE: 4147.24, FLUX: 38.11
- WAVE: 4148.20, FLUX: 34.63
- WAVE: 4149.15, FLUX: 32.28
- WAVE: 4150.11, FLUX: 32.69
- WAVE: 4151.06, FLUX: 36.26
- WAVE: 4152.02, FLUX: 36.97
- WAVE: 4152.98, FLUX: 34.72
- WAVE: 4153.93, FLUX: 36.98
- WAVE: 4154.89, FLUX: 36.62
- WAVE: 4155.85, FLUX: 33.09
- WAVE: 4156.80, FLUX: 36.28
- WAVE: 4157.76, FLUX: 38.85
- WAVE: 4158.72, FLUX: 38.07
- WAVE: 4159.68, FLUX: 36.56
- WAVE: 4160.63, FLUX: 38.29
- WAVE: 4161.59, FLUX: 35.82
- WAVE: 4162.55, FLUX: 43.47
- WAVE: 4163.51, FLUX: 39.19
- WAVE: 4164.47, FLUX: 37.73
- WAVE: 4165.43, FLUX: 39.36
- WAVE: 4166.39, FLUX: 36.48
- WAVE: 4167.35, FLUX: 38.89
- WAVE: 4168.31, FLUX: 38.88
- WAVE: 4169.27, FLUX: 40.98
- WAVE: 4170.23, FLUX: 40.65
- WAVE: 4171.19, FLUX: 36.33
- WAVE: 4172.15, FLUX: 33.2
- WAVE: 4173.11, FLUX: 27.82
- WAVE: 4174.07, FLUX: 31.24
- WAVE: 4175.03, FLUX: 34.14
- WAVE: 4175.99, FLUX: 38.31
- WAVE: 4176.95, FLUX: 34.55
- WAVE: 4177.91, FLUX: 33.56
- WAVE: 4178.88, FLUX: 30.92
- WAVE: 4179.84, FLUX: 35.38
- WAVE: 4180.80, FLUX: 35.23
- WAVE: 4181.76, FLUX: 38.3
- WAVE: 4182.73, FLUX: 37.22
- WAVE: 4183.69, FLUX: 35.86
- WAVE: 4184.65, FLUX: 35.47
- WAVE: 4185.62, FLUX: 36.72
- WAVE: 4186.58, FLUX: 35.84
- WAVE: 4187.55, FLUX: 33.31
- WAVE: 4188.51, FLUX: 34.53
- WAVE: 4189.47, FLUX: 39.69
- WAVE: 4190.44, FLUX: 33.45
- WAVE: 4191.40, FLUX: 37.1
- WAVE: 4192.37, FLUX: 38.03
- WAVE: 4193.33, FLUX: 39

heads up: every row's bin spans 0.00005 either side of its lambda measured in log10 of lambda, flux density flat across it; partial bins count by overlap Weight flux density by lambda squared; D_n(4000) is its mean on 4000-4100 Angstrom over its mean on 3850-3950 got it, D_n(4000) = 1.91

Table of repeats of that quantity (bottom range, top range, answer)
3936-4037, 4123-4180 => 1.58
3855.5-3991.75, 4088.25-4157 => 2.07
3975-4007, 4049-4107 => 1.24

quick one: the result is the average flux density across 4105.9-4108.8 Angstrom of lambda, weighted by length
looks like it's 36.6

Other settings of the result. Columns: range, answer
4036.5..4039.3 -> 35.4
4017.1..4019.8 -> 32.8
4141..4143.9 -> 29.8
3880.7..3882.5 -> 15.8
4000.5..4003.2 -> 31.5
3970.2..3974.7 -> 9.34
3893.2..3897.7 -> 19.9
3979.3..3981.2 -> 30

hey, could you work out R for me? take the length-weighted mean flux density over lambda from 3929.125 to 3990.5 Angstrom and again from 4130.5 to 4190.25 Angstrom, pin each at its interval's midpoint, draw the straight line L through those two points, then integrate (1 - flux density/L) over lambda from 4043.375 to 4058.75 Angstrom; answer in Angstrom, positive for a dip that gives -3.3 Angstrom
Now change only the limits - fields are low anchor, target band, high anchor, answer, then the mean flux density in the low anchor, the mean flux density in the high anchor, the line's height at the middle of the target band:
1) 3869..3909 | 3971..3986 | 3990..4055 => 3.3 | 20.3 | 31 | 27.5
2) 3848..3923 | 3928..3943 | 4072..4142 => 9.9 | 20.4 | 34.4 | 23.6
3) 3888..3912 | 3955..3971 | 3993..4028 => 8.1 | 21.5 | 30.9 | 26.9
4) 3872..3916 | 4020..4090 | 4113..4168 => -3.7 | 20.7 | 35.4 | 30.3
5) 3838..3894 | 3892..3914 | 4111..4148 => 0.5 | 20.1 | 34.7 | 22.1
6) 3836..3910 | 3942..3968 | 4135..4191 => 6.8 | 20.2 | 35.8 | 24.6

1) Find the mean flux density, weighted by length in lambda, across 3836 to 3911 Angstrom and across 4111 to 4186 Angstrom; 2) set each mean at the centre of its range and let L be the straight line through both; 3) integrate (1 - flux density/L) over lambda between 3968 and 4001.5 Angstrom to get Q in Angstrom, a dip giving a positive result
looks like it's 4.4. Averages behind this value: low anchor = 20.2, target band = 23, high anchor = 35.5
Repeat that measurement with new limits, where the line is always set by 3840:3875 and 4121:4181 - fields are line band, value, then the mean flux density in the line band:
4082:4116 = -2.7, 35.1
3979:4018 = -3.0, 29.6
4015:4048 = -2.4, 31.2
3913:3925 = 1.9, 19.6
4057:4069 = -0.2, 31.3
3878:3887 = 1.2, 18.6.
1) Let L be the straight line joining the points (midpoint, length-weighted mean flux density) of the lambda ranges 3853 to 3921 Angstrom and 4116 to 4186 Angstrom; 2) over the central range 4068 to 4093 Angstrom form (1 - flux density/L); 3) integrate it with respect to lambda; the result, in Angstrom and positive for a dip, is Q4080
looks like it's -1.7 Angstrom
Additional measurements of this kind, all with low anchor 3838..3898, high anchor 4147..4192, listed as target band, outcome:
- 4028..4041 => -1.4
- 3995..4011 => -1.5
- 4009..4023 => -2.1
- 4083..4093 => -1.3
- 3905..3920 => 1.0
